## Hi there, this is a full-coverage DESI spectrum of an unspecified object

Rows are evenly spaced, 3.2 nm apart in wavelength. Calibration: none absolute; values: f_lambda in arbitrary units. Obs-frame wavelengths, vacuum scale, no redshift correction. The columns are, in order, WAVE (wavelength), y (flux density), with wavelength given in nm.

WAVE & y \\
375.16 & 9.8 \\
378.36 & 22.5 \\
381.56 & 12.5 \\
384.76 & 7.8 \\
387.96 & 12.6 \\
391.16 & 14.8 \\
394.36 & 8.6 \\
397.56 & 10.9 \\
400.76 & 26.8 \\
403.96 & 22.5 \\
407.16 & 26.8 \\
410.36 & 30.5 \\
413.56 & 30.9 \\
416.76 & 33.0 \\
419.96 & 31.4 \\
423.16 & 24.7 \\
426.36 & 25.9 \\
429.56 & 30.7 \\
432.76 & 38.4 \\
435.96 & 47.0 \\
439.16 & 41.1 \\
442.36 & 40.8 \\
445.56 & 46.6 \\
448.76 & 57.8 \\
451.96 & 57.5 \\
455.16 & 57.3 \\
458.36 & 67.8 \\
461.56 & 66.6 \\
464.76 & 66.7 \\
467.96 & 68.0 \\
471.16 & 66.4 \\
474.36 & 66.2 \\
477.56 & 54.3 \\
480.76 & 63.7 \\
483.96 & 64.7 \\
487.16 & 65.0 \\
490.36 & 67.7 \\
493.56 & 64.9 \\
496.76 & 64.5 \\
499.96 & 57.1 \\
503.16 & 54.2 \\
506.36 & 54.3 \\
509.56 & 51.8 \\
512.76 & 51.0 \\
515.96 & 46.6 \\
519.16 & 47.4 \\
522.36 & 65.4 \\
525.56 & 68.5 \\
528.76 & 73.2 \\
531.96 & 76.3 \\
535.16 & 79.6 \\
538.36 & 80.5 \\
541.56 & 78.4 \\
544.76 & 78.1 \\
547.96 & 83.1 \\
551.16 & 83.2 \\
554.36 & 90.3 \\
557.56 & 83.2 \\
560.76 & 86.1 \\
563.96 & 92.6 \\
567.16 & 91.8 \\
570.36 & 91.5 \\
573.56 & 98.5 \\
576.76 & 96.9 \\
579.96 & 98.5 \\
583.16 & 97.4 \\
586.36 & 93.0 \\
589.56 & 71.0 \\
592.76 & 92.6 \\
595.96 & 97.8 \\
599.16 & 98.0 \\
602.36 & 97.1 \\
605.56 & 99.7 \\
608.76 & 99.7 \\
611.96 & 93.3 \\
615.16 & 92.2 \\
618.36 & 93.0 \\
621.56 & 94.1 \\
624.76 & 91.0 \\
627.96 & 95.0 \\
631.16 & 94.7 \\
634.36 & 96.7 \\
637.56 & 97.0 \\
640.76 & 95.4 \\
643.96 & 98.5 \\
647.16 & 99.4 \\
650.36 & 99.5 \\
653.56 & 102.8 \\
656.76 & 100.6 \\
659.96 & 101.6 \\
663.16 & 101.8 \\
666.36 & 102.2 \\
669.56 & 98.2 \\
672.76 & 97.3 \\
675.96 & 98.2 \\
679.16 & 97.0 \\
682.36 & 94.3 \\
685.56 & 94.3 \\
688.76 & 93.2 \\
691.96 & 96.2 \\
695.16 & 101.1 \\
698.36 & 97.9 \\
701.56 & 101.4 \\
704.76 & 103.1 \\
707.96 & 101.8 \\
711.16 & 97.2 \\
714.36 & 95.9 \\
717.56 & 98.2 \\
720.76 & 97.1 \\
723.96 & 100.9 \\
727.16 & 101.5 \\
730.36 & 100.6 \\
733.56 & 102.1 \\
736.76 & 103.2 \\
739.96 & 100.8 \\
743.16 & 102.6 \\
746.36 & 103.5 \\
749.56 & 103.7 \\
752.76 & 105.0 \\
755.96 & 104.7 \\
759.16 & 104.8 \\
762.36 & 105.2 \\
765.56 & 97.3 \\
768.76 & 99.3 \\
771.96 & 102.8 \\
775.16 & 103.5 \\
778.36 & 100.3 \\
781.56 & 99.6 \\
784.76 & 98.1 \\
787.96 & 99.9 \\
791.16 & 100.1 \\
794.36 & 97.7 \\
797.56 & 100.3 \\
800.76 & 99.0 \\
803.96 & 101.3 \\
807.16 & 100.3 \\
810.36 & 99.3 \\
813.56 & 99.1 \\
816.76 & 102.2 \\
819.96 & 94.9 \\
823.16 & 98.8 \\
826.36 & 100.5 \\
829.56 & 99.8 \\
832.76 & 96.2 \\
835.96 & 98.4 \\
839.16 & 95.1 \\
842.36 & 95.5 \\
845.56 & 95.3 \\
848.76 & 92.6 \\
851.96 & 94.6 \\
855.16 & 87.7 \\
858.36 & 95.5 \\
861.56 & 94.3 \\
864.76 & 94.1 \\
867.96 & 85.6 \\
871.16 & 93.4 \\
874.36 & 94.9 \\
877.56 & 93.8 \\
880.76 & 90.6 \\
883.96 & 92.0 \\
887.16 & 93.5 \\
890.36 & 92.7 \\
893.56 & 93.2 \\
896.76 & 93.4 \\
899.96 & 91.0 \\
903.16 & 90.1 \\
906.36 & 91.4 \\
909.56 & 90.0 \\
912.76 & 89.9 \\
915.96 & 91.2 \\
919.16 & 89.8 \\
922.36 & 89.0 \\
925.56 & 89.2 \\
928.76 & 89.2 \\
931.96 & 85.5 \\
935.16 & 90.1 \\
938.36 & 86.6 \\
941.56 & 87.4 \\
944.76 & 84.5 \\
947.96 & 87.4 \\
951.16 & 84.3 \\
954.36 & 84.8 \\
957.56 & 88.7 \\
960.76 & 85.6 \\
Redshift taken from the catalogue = 0.00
